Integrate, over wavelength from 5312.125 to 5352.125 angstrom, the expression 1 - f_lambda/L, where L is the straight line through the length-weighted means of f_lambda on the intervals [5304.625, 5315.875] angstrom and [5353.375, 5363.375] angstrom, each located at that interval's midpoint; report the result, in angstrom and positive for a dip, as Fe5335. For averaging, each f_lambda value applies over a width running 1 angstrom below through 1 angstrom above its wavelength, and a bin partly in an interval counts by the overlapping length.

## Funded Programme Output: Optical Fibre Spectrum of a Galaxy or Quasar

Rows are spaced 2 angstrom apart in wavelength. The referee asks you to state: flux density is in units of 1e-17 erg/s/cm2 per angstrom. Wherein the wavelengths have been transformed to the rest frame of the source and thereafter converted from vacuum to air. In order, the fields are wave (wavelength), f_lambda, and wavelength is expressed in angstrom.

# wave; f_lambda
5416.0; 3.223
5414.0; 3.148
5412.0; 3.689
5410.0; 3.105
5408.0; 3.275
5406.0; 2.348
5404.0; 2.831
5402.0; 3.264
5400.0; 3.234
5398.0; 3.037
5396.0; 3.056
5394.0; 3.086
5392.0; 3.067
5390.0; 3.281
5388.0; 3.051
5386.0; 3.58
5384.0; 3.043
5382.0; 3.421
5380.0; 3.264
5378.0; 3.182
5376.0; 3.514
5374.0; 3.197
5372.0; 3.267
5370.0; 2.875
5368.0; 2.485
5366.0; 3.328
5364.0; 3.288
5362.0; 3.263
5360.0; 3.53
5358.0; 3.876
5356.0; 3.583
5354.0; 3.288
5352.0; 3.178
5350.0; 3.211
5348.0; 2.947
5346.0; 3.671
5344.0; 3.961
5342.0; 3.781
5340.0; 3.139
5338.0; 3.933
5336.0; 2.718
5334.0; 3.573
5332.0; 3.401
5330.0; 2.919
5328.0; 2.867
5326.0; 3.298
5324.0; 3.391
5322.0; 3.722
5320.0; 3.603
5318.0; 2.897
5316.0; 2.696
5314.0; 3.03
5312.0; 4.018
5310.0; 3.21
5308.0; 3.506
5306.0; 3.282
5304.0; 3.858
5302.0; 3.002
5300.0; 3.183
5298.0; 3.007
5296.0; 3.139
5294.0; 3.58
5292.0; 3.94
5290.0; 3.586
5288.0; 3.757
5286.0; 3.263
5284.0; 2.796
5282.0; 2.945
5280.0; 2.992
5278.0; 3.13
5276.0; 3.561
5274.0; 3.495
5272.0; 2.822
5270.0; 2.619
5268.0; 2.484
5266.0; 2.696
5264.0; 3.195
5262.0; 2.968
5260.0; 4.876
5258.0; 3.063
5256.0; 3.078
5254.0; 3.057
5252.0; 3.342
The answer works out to 1.4 angstrom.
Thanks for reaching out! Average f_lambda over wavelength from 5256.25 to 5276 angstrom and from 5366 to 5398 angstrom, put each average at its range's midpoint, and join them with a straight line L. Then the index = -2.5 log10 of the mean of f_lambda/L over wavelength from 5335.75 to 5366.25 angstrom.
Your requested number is -0.09 mag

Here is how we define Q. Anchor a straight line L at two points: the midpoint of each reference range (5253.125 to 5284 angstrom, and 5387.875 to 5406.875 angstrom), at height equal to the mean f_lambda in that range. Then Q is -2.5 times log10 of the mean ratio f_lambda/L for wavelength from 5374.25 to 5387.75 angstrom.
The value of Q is -0.09 mag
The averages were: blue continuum 3.12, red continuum 3.03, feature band 3.31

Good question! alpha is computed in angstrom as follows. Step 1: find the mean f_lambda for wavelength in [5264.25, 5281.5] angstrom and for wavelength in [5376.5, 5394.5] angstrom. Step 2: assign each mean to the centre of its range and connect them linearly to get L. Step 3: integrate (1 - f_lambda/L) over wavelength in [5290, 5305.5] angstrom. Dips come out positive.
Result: -1.8 angstrom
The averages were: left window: 2.98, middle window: 3.4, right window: 3.23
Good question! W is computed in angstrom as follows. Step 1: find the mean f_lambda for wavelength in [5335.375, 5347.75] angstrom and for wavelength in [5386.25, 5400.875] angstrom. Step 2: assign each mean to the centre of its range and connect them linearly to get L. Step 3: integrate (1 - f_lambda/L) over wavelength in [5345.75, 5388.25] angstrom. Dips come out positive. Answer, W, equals 0.79 angstrom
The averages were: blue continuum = 3.52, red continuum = 3.14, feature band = 3.27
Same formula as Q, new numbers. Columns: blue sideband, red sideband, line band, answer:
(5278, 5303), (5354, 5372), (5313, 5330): 0.032 mag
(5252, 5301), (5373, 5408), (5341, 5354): -0.088 mag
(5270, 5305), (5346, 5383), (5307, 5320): 0.007 mag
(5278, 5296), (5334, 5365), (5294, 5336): 0.033 mag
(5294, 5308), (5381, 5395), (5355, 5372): -0.013 mag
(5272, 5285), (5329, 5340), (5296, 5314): -0.047 mag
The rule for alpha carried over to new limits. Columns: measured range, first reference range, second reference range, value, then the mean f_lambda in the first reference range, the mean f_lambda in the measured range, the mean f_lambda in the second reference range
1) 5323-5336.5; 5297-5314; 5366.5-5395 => 0.5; 3.36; 3.18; 3.17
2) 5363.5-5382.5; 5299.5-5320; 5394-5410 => -0.4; 3.29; 3.17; 3.02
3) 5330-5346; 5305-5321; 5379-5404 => -1.1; 3.28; 3.48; 3.18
